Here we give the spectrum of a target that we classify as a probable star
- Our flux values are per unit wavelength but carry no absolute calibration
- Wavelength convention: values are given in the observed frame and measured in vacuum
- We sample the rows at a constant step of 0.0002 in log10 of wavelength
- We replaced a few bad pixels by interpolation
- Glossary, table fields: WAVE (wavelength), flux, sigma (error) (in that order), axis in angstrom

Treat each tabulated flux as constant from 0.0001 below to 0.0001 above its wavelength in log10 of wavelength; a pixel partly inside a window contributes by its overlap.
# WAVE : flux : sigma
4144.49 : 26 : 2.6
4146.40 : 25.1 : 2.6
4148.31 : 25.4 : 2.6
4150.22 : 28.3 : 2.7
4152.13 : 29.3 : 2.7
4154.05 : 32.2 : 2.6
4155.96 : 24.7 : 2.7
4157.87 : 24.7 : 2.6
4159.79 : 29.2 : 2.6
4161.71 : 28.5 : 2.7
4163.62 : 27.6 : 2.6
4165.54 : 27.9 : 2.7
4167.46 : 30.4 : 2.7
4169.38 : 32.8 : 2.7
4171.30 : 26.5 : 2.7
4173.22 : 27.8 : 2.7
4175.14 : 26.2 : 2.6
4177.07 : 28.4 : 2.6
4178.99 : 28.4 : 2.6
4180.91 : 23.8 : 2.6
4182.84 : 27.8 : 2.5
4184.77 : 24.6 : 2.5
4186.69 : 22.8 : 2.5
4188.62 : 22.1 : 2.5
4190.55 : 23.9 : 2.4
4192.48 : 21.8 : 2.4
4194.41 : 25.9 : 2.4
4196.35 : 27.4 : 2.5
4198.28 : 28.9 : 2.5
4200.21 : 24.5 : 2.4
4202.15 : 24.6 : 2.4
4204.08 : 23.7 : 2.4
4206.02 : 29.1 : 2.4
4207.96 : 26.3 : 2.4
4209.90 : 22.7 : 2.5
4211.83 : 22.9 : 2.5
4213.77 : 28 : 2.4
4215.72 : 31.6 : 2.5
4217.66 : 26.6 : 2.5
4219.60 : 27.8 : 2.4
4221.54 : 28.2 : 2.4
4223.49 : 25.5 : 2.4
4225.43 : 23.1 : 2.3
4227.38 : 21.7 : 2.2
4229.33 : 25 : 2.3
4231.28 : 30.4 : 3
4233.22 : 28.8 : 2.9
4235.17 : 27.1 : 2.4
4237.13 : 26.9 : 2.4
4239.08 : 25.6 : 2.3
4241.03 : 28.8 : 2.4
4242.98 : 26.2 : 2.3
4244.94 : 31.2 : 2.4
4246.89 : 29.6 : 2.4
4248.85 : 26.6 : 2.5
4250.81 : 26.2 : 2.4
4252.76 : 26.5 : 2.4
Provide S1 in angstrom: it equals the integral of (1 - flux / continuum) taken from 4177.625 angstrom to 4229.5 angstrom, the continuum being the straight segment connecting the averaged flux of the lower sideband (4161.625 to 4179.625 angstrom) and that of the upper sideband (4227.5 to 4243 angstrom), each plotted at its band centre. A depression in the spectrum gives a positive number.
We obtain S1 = 4.2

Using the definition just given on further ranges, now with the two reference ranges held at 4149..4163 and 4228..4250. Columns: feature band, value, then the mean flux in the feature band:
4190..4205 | 1.5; 25.1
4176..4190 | 1.3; 25.4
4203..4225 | 1.1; 26.5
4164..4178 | -0.3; 28.5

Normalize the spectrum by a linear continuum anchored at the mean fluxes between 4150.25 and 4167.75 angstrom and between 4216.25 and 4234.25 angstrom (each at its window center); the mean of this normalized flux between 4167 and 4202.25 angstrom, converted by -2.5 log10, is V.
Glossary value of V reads 0.05 mag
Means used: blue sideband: 28.2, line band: 26.2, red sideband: 26.5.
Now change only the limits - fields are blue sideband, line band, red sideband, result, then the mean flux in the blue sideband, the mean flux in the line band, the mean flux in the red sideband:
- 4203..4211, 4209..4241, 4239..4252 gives 0.005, 25.4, 26.5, 27.9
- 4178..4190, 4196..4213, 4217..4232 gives -0.005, 24.9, 25.5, 25.9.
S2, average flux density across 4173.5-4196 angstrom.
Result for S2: 25.2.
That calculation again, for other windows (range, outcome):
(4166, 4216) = 26.2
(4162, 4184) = 28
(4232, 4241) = 27.4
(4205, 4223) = 27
